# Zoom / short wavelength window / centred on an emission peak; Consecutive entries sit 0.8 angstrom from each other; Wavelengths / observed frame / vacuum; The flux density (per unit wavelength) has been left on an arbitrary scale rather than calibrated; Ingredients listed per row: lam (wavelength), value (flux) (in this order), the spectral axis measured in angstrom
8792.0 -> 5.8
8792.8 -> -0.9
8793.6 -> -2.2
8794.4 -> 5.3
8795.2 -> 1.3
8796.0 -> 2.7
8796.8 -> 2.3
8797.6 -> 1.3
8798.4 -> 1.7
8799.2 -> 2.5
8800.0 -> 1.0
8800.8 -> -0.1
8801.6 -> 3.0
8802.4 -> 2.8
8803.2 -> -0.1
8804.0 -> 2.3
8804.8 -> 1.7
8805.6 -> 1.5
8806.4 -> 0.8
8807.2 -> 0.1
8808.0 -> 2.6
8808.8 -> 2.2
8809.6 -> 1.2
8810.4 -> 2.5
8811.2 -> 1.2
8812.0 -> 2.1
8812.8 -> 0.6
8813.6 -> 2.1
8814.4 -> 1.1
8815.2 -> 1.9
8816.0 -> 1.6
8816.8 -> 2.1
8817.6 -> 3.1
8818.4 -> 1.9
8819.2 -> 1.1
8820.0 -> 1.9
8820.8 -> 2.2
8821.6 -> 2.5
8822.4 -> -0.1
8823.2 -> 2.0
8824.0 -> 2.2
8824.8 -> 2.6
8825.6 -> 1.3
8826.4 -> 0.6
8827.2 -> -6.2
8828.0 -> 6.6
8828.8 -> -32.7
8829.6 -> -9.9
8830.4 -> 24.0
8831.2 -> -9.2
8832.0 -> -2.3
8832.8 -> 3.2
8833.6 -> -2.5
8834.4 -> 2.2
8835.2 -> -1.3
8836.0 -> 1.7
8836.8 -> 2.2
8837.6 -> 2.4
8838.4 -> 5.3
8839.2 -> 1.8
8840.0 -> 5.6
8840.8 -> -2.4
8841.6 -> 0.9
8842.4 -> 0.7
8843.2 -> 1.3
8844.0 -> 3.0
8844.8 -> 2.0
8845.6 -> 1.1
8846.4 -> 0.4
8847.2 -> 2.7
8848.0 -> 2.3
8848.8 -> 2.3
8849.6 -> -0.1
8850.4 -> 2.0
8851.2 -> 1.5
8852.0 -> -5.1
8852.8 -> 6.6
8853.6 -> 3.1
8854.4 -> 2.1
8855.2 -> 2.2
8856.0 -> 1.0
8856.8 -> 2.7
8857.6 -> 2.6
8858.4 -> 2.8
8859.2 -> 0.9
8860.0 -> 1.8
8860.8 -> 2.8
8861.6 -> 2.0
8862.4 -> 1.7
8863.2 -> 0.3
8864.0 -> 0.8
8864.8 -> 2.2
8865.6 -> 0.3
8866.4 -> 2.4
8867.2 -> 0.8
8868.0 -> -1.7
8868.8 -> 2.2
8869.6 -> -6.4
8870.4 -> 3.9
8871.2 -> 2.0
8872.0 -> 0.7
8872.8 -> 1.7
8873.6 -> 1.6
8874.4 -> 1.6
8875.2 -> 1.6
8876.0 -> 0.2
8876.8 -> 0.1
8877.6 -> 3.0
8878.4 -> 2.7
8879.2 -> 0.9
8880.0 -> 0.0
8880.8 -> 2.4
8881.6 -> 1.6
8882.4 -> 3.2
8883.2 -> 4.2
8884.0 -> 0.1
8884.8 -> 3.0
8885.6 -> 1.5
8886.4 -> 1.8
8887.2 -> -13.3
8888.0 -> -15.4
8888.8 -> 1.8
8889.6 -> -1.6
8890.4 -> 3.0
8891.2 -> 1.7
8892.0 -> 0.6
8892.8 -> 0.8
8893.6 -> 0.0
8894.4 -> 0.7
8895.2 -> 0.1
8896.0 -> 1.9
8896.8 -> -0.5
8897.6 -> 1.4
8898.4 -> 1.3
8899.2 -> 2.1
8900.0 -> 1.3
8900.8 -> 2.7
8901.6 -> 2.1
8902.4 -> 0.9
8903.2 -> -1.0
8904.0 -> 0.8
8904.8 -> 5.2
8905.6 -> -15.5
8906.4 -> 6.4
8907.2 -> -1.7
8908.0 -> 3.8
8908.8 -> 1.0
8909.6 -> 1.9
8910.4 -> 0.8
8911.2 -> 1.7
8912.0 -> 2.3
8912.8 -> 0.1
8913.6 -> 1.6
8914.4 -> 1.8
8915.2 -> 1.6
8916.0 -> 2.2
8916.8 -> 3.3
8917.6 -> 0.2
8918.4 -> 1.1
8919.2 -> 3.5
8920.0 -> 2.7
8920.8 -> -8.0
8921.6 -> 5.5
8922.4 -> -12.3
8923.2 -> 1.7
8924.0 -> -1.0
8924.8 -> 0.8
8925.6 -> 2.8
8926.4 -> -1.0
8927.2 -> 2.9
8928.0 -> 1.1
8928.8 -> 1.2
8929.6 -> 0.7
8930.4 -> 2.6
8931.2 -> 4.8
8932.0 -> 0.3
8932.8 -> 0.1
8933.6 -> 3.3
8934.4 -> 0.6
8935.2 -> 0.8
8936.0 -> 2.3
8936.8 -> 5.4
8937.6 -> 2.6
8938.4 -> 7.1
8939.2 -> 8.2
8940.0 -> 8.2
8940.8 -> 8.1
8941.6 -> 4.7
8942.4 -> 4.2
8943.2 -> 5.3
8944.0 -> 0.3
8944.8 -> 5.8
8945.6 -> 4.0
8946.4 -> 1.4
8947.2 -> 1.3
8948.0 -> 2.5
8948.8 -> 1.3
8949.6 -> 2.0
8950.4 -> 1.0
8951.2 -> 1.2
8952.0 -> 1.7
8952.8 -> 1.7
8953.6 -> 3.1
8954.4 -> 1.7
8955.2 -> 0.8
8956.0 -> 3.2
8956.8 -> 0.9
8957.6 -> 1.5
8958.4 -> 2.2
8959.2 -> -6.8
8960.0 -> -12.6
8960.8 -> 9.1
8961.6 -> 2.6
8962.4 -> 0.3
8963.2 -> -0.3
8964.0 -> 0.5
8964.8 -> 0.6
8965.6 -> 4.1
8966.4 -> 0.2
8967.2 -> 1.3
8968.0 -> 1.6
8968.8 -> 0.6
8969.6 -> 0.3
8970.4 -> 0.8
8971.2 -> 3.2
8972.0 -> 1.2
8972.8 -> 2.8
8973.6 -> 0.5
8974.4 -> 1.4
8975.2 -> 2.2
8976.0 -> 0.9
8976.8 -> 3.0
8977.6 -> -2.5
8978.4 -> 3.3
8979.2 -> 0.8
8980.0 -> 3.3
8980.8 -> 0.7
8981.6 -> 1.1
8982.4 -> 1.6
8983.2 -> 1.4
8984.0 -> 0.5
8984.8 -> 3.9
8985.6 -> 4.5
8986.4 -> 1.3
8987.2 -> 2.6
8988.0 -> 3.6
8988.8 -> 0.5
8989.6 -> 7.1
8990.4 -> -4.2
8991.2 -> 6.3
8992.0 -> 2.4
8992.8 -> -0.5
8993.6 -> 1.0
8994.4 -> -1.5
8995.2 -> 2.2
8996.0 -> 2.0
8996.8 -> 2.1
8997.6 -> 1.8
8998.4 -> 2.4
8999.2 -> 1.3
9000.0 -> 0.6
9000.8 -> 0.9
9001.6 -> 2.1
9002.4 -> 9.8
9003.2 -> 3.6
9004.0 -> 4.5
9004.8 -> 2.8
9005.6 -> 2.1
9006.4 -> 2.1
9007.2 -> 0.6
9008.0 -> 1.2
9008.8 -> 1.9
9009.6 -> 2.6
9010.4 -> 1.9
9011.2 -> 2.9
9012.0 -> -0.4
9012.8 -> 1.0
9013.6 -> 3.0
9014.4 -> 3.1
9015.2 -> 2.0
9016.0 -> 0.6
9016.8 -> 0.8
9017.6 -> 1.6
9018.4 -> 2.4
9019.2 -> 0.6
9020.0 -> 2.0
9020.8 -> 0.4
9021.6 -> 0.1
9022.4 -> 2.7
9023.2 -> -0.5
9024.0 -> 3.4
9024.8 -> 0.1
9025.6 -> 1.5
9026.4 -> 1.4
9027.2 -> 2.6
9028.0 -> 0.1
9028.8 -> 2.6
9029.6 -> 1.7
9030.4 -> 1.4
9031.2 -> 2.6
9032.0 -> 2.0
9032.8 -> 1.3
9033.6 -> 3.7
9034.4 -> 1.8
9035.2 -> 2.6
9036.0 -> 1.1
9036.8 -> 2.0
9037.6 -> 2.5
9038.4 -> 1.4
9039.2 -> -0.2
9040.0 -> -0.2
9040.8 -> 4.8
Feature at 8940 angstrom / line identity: H-beta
